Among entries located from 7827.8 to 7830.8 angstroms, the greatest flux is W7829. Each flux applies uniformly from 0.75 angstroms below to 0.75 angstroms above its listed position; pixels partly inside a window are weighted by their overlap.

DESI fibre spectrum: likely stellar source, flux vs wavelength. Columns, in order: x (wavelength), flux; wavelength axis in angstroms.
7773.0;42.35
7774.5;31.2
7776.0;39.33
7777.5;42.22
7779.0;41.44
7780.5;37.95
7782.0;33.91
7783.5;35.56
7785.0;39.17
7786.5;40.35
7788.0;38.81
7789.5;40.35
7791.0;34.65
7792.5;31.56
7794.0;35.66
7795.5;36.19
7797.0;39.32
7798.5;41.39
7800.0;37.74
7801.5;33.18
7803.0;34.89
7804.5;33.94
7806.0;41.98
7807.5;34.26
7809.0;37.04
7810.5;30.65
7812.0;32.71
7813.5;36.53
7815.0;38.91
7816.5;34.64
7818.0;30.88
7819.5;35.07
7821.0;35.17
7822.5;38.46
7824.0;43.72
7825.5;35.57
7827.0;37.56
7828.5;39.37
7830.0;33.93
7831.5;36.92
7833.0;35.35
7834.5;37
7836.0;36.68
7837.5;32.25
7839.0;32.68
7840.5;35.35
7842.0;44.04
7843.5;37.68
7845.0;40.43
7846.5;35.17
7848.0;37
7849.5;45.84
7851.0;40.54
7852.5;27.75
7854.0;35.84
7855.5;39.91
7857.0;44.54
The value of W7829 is 39.37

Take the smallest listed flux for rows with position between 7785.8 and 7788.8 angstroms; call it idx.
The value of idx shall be 38.81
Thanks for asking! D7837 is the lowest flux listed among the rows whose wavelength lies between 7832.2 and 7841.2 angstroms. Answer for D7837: 32.25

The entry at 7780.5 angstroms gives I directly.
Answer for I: 37.95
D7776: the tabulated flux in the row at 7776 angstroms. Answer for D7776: 39.33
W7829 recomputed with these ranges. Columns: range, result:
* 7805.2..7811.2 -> 41.98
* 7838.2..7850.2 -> 45.84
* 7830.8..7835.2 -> 37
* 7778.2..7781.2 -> 41.44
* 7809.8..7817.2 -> 38.91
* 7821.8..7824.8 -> 43.72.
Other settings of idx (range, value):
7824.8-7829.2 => 35.57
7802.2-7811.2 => 30.65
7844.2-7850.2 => 35.17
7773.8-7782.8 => 31.2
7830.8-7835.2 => 35.35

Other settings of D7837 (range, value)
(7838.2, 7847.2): 32.68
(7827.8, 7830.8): 33.93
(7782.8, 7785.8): 35.56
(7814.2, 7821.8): 30.88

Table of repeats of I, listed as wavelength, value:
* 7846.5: 35.17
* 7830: 33.93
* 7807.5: 34.26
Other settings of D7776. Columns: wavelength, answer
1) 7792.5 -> 31.56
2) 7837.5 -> 32.25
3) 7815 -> 38.91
